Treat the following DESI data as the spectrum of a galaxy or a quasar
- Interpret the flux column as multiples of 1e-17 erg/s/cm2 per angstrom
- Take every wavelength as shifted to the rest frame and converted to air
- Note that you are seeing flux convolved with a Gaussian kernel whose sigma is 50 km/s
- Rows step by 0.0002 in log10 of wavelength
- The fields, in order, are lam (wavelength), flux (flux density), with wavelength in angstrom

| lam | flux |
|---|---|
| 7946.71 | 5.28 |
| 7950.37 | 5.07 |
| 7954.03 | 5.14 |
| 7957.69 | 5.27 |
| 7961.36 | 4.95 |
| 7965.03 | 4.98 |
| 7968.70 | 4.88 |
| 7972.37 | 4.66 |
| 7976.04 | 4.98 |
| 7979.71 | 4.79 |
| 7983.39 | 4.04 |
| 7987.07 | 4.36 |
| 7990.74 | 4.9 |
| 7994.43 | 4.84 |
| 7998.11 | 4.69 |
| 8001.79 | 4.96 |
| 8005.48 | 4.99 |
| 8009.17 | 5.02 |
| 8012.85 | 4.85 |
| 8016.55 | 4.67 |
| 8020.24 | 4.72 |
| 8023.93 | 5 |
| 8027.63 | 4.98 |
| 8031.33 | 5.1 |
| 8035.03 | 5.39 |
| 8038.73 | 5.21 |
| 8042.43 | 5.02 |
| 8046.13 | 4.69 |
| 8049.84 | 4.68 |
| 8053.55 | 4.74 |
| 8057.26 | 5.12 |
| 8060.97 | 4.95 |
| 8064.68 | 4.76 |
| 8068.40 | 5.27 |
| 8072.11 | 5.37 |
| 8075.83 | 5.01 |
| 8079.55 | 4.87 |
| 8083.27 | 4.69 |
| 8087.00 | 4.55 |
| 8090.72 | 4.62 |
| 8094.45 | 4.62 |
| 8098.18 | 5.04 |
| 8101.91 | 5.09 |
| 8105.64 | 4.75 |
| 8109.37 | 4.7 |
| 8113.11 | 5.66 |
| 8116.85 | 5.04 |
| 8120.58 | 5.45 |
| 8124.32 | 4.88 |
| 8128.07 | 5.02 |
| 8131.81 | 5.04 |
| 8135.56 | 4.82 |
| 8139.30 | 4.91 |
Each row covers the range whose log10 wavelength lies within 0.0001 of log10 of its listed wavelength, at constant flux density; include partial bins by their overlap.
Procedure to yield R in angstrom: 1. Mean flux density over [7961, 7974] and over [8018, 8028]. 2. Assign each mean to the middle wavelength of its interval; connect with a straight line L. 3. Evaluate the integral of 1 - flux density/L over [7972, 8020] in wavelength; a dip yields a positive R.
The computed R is 1.2 angstrom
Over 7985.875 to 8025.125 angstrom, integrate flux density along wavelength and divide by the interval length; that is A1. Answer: 4.82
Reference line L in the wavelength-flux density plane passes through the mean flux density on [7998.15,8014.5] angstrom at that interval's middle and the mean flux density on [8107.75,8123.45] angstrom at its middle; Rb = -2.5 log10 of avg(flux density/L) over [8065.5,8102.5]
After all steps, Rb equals 0.047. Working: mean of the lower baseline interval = 4.93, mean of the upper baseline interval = 5.2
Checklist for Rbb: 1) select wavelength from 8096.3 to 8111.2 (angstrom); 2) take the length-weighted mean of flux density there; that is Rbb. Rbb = 4.9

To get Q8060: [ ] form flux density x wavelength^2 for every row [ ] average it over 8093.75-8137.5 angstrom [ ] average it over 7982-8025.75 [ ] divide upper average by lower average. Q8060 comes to 1.1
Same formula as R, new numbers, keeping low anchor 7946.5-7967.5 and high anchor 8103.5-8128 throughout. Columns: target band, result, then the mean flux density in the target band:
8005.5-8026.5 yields 0.9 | 4.87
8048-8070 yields 0.7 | 4.92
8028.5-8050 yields 0.2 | 5.04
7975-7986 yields 1.2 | 4.56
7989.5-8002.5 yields 0.7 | 4.83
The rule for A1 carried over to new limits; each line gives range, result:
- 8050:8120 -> 4.94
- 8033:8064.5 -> 4.97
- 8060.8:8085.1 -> 4.99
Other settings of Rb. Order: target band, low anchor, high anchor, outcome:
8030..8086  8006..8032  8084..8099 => -0.04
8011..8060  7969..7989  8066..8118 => -0.04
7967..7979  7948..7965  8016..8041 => 0.05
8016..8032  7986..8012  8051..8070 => 0.00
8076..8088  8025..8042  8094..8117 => 0.07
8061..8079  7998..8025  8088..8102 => -0.06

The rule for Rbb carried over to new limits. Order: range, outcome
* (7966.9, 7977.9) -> 4.84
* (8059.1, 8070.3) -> 5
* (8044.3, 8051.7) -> 4.68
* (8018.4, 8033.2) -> 4.95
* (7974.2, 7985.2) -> 4.61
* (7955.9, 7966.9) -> 5.06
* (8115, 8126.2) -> 5.12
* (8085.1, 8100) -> 4.7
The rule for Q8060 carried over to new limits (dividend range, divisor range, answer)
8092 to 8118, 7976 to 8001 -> 1.10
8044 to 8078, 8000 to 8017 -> 1.02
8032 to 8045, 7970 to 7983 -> 1.11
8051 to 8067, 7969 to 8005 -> 1.06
